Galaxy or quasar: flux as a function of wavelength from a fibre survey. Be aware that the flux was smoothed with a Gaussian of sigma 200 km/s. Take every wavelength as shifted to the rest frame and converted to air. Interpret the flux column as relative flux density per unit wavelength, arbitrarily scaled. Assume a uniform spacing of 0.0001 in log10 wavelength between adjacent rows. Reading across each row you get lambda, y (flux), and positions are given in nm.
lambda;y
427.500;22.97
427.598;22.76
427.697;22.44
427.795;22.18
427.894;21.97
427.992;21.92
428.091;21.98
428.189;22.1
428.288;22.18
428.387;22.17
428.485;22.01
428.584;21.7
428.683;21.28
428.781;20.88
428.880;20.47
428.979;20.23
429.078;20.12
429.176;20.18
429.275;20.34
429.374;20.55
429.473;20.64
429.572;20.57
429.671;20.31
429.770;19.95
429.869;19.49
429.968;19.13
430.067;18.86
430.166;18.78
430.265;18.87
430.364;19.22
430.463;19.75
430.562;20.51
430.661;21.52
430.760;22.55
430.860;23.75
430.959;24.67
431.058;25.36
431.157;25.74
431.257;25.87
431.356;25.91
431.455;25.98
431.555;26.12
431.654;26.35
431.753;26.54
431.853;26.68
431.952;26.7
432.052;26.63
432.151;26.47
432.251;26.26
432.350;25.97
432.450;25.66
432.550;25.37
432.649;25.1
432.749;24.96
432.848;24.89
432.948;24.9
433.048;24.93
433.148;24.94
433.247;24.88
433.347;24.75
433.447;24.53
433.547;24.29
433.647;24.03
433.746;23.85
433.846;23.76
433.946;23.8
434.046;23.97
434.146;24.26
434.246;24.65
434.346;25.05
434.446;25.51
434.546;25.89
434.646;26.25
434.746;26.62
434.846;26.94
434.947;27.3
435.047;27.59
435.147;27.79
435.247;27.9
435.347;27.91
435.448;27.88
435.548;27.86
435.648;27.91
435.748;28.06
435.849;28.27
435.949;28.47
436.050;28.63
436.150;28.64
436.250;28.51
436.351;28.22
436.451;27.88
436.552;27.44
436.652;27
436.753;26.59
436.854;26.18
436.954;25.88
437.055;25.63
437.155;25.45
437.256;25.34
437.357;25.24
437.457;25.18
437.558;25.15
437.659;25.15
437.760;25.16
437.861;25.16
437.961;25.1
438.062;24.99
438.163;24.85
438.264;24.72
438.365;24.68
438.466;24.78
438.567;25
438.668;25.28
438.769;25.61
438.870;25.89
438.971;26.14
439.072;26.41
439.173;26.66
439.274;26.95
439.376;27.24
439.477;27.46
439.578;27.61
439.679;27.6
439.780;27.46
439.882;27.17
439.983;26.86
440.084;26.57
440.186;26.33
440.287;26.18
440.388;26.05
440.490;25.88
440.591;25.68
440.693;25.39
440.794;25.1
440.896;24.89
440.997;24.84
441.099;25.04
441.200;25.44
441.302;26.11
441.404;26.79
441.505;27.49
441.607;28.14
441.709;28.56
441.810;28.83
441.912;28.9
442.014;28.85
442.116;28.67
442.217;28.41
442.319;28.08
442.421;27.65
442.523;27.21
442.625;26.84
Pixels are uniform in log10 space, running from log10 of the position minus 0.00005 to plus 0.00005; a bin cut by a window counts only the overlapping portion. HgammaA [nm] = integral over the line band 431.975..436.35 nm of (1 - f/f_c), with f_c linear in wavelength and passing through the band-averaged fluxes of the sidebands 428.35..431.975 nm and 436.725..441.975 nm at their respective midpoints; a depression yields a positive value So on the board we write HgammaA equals -0.41 nm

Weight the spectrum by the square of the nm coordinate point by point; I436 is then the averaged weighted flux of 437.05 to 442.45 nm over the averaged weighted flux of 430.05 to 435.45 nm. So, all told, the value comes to 1.09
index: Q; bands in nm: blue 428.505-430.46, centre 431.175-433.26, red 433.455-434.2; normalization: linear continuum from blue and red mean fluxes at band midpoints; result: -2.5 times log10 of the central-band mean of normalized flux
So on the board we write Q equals -0.15 mag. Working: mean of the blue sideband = 20.1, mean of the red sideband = 24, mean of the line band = 25.8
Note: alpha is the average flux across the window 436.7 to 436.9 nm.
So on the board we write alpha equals 26.3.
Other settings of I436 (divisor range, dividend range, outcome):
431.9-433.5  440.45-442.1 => 1.09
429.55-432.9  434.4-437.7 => 1.17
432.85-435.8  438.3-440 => 1.05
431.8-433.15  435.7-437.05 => 1.09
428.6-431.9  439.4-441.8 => 1.26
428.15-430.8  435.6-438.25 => 1.34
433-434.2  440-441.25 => 1.09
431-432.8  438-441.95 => 1.05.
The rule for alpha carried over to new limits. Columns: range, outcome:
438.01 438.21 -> 24.9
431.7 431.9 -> 26.6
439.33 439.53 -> 27.4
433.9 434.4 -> 24.4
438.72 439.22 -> 26.2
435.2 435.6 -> 27.9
